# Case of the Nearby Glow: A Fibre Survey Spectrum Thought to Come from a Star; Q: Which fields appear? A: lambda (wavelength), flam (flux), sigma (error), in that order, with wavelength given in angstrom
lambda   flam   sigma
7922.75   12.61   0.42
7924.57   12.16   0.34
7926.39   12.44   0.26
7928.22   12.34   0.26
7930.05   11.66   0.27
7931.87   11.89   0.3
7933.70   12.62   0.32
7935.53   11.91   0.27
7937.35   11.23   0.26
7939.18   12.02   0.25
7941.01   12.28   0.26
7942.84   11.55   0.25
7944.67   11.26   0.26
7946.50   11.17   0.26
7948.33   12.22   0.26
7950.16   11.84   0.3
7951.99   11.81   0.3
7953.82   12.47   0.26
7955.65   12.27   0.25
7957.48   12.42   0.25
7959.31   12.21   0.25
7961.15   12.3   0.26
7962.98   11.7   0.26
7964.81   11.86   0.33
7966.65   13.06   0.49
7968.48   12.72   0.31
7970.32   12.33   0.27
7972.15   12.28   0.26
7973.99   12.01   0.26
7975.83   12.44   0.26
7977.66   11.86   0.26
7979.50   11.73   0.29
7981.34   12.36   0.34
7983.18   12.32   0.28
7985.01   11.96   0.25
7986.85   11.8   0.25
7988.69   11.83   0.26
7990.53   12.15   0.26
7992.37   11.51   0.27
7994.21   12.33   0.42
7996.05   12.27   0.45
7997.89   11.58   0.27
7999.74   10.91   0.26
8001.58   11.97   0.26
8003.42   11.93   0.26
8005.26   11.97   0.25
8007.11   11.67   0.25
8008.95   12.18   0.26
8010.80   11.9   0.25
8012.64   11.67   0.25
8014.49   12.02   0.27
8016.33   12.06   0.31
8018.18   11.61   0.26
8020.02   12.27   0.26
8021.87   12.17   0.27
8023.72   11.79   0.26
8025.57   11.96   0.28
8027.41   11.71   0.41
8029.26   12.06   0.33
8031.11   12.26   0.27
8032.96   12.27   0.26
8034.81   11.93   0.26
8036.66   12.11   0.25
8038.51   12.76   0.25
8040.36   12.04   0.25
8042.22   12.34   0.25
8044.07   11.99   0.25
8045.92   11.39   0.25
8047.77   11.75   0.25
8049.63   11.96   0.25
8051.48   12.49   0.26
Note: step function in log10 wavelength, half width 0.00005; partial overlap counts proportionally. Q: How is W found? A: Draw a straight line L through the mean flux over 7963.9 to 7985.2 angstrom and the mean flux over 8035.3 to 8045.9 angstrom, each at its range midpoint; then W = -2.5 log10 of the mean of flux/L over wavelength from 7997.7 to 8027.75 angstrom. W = 0.03 mag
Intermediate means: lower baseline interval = 12.3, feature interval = 11.9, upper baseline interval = 12.2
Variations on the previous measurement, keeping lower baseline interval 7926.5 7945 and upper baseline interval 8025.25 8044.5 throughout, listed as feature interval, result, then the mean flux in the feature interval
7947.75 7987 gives -0.02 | 12.2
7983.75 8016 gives 0.02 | 11.9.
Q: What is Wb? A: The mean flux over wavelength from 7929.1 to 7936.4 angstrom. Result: 12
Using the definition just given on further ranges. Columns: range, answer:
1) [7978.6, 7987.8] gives 12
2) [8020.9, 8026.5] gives 12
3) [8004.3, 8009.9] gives 11.9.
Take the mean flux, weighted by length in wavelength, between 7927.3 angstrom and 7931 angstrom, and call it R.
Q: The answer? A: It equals 12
